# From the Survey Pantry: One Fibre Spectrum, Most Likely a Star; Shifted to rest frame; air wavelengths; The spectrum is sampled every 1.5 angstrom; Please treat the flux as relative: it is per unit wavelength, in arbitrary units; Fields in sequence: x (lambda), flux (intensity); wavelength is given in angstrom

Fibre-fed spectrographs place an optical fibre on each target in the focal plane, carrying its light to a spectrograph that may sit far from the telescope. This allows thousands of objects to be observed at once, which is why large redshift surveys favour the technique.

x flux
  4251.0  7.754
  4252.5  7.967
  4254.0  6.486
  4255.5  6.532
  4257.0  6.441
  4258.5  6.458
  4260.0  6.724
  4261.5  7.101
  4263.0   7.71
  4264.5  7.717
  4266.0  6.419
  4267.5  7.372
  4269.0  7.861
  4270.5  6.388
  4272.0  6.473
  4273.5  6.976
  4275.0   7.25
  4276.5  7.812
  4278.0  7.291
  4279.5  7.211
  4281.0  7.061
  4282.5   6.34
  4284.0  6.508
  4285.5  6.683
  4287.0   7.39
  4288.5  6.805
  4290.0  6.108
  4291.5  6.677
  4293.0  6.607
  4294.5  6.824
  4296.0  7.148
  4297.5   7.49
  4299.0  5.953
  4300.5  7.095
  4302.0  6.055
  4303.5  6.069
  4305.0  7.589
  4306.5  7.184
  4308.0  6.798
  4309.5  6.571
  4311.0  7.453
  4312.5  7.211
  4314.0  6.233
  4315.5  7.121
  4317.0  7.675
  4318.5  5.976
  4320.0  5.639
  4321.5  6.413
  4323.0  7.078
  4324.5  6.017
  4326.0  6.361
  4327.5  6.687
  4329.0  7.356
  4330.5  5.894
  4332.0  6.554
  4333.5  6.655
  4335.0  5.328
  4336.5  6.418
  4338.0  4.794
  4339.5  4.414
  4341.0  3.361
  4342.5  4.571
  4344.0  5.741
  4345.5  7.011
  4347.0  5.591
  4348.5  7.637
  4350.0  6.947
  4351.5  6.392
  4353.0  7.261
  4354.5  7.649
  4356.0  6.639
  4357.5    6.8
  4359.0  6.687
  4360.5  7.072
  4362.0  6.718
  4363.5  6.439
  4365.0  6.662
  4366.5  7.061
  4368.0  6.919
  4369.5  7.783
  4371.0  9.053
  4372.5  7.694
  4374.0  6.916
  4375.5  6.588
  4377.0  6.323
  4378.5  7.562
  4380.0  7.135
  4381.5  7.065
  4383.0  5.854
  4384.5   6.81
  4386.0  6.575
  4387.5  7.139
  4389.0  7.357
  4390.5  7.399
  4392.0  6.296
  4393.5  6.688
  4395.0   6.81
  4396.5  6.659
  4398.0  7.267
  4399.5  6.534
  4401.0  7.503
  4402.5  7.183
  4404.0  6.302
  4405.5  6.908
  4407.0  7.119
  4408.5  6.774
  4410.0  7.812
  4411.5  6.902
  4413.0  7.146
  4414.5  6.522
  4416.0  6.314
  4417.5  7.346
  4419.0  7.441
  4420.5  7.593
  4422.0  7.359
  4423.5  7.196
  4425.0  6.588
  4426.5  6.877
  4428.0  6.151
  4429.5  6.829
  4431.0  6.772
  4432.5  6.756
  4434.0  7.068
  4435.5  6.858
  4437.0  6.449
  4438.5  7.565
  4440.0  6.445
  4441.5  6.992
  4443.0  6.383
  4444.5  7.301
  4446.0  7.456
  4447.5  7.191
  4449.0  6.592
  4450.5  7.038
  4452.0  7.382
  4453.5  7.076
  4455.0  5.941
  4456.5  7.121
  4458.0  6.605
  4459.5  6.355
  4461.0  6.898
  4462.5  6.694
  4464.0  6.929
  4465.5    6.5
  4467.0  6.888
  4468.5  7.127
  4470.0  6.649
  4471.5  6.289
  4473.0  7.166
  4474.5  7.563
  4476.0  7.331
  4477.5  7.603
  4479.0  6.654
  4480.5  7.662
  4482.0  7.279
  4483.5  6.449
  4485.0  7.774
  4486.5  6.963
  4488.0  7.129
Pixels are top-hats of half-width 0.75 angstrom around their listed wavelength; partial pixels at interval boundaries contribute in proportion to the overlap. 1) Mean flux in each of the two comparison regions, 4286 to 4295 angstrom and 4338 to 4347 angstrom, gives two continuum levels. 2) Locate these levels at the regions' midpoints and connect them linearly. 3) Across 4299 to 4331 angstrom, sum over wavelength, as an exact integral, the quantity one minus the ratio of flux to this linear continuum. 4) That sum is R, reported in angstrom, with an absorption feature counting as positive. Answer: -4.05 angstrom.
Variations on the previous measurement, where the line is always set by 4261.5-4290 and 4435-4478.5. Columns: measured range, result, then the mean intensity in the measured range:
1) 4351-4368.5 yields 0.3 angstrom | 6.86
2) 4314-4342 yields 3.7 angstrom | 6.09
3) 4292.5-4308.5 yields 0.5 angstrom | 6.8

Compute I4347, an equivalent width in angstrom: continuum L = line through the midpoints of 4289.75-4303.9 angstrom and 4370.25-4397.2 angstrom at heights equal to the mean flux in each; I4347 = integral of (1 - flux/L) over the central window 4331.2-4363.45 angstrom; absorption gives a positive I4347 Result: 3.02 angstrom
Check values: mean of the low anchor 6.63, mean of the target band 6.21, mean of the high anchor 7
